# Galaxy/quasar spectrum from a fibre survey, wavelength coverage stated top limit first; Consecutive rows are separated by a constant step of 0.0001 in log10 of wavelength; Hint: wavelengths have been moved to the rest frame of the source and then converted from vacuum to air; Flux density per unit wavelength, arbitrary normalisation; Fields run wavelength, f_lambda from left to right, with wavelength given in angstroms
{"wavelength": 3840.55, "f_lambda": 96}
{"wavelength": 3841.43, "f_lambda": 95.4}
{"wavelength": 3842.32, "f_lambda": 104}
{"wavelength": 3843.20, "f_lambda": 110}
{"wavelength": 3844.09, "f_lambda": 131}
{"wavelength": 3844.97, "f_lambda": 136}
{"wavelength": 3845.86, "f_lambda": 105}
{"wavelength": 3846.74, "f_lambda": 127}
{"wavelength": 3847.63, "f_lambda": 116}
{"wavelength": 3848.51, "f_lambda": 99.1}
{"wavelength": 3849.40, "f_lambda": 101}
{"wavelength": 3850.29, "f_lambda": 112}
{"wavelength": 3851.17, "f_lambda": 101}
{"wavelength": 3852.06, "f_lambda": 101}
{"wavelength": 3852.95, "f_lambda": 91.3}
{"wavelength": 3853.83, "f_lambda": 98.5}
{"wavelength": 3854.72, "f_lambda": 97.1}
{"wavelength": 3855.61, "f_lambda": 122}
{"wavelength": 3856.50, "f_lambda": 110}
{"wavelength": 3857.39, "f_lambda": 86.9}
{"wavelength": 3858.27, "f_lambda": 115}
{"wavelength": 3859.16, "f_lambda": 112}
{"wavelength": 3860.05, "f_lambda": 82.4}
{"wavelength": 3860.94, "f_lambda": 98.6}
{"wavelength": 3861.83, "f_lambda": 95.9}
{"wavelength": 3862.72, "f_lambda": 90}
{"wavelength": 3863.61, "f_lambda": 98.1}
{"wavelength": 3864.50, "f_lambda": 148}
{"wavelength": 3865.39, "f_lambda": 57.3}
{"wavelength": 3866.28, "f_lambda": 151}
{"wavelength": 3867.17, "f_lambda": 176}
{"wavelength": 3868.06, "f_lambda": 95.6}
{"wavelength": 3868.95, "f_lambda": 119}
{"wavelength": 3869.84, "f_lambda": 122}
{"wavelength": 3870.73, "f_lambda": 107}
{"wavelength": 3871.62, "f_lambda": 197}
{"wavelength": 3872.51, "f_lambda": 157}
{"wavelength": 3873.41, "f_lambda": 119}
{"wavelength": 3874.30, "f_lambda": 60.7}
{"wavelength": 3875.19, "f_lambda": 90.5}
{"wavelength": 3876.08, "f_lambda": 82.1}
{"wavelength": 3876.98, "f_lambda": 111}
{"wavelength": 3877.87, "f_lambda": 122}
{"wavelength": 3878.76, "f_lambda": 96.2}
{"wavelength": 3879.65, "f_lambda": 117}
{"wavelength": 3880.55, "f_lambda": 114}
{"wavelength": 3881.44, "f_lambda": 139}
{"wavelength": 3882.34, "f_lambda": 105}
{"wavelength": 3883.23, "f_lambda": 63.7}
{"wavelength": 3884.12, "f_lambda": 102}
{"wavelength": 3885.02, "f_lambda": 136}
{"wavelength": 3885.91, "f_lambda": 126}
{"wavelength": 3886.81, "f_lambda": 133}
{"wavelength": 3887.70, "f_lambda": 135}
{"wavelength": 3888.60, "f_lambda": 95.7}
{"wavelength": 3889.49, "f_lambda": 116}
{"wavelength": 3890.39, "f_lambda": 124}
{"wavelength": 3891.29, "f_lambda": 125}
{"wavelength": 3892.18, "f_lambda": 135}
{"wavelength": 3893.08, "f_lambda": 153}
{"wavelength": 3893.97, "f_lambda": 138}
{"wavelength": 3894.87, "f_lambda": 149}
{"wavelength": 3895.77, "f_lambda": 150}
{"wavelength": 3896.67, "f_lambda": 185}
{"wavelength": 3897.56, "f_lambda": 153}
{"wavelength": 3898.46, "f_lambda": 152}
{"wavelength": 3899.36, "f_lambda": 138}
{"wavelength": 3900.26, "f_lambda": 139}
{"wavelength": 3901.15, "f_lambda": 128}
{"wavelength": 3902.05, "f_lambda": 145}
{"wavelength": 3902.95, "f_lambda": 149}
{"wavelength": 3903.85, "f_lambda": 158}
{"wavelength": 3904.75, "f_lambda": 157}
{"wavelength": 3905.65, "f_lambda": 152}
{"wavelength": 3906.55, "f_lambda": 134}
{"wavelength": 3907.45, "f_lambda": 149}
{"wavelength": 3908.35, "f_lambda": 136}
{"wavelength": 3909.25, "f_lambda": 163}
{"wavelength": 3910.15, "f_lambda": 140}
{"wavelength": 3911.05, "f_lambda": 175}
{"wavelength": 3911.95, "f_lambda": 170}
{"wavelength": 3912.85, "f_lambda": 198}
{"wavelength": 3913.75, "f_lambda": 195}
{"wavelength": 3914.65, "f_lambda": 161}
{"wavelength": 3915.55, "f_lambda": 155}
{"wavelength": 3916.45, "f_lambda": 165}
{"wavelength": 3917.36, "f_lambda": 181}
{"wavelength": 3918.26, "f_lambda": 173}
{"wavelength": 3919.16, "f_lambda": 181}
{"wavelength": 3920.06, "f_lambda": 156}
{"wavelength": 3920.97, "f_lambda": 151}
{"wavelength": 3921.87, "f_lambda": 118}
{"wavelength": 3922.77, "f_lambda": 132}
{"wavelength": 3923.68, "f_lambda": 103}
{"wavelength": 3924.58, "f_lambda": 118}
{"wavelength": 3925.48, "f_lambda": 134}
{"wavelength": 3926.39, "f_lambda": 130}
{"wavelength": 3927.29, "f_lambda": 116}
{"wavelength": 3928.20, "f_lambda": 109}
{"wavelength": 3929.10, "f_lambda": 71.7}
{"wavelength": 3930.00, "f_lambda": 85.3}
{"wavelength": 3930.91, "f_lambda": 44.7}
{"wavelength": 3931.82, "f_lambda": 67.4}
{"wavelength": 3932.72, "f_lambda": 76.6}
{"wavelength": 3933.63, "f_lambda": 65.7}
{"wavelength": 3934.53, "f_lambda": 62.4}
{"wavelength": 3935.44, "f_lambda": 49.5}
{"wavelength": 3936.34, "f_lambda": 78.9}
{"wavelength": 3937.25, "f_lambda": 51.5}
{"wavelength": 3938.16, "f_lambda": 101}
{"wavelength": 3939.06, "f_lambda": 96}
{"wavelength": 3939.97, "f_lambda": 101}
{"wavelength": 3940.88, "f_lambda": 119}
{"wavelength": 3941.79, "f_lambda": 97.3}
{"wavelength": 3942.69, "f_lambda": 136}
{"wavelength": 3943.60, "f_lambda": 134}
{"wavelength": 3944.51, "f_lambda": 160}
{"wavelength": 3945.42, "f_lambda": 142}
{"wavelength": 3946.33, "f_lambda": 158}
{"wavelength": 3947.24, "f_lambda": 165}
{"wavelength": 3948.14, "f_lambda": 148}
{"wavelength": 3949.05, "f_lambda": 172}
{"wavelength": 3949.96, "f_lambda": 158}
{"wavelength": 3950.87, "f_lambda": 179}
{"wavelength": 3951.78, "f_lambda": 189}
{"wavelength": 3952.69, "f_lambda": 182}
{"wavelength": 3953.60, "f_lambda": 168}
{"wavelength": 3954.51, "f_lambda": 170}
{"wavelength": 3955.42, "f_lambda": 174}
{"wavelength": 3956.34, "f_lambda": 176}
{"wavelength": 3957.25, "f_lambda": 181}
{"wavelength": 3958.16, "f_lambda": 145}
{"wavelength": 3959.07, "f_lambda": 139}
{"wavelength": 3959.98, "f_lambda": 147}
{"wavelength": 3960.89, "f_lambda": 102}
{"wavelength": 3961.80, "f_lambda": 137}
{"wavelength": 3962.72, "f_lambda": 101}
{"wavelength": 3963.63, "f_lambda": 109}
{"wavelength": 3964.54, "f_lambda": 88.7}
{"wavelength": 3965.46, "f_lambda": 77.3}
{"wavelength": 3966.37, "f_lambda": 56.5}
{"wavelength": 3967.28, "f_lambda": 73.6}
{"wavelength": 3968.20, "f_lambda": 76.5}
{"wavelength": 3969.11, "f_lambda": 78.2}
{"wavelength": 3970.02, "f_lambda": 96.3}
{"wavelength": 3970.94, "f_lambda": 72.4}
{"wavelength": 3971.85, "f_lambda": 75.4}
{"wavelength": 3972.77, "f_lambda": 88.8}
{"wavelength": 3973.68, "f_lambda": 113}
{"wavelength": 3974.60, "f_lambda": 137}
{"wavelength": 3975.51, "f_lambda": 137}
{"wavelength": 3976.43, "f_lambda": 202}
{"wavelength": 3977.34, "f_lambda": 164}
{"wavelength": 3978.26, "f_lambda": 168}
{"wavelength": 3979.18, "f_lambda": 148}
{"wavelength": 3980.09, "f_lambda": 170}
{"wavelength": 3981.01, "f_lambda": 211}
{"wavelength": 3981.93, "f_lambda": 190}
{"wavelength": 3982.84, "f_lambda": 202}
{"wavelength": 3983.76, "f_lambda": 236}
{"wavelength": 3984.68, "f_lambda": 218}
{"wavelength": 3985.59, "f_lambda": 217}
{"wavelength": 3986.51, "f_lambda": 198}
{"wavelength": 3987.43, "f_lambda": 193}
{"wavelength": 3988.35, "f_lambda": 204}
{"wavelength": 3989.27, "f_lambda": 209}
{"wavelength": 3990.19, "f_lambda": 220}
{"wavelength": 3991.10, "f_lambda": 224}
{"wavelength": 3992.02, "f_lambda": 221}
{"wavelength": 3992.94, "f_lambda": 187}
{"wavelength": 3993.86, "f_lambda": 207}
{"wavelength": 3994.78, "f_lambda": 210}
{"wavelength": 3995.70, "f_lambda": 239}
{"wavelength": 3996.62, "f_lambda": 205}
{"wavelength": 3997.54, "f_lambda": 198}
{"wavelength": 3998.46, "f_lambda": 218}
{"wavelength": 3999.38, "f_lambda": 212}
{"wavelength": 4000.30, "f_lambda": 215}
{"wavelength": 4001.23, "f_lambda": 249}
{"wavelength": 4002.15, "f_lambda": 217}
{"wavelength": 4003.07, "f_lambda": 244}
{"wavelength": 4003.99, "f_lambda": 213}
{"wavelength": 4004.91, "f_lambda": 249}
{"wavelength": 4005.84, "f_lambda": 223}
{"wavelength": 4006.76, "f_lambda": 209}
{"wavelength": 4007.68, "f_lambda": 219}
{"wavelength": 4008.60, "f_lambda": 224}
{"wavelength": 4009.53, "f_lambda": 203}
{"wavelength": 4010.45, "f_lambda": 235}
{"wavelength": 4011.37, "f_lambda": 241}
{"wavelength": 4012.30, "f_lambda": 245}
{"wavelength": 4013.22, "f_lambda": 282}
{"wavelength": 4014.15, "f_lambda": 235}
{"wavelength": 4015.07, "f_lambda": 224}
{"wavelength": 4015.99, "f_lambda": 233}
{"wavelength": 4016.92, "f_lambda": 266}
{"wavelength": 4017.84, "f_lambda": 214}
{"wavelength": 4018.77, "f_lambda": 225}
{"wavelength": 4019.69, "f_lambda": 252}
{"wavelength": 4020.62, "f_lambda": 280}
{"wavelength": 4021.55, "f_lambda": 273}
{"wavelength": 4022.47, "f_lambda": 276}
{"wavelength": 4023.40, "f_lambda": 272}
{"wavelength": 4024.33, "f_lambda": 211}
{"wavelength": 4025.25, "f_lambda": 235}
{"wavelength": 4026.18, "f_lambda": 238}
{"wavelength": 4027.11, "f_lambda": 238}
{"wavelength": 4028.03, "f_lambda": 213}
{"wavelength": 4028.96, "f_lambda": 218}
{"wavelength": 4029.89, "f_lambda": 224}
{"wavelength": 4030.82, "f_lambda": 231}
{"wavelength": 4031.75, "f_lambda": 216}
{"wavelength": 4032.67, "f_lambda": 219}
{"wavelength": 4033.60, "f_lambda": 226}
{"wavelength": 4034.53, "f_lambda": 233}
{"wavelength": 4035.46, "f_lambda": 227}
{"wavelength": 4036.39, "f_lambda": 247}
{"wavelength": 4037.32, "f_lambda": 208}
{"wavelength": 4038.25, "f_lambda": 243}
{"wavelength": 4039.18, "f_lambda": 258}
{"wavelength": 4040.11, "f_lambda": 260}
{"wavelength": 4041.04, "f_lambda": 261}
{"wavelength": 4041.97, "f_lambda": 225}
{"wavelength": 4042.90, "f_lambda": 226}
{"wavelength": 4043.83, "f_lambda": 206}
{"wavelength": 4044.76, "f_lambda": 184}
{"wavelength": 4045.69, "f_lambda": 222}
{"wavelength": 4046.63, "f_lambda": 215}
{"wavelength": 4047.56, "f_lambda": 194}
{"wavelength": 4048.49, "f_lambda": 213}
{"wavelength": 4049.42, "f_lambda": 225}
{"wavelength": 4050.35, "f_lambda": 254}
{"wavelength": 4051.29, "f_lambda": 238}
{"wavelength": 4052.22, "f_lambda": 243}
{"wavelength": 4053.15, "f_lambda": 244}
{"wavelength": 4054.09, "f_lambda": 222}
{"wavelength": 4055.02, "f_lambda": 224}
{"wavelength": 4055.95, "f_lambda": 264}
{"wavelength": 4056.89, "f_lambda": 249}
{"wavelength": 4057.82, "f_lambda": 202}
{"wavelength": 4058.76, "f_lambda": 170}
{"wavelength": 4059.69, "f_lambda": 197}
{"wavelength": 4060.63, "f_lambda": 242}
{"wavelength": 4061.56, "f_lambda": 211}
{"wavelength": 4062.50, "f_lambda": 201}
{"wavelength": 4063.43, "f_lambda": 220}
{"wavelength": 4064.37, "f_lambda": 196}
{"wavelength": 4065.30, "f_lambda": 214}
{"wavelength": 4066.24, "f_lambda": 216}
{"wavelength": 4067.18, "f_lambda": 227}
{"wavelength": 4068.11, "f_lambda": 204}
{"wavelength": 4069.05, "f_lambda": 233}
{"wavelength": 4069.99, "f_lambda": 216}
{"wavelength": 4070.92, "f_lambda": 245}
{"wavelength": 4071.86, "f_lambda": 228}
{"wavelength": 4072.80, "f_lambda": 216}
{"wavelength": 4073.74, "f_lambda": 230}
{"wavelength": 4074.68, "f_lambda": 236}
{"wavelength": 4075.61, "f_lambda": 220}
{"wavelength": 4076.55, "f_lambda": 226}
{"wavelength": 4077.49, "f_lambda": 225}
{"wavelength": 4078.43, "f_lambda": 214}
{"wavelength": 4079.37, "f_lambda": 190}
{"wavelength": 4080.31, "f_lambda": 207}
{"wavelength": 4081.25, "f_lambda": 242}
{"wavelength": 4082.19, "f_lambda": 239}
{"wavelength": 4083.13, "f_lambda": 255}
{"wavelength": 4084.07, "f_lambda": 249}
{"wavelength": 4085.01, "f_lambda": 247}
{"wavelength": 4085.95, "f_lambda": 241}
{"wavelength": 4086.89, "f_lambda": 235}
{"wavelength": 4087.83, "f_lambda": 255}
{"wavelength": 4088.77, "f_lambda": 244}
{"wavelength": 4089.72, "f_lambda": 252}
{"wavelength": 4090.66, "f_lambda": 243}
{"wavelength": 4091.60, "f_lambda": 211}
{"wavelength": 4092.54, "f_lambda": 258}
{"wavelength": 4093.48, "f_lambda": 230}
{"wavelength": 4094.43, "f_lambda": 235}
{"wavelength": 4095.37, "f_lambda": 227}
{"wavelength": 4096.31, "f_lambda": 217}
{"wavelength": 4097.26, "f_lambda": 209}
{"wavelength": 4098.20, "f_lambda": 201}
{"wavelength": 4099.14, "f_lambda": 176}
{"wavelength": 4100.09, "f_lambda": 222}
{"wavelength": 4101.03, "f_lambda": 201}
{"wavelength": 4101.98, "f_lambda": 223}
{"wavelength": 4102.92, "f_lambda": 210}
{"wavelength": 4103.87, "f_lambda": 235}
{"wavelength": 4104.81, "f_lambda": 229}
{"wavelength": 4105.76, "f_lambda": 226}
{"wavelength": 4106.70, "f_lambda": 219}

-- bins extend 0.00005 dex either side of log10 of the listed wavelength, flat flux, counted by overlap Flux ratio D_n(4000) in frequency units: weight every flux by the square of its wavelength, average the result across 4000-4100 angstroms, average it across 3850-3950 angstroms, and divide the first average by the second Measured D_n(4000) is 1.99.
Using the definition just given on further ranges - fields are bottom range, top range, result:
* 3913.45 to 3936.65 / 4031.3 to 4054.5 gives 2.05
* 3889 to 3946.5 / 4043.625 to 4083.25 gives 1.82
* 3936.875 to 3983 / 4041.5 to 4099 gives 1.77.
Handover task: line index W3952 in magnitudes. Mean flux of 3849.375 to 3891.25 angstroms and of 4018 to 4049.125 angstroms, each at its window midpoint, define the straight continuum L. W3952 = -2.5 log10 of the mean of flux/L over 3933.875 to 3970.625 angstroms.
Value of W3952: 0.355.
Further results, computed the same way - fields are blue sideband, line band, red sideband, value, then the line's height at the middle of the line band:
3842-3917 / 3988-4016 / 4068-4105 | -0.20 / 186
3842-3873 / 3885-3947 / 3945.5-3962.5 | 0.07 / 141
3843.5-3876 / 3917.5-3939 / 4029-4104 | 0.38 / 149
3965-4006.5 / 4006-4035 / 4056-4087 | -0.20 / 196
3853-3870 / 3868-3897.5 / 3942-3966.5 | -0.05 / 117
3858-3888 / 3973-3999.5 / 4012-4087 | -0.03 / 188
